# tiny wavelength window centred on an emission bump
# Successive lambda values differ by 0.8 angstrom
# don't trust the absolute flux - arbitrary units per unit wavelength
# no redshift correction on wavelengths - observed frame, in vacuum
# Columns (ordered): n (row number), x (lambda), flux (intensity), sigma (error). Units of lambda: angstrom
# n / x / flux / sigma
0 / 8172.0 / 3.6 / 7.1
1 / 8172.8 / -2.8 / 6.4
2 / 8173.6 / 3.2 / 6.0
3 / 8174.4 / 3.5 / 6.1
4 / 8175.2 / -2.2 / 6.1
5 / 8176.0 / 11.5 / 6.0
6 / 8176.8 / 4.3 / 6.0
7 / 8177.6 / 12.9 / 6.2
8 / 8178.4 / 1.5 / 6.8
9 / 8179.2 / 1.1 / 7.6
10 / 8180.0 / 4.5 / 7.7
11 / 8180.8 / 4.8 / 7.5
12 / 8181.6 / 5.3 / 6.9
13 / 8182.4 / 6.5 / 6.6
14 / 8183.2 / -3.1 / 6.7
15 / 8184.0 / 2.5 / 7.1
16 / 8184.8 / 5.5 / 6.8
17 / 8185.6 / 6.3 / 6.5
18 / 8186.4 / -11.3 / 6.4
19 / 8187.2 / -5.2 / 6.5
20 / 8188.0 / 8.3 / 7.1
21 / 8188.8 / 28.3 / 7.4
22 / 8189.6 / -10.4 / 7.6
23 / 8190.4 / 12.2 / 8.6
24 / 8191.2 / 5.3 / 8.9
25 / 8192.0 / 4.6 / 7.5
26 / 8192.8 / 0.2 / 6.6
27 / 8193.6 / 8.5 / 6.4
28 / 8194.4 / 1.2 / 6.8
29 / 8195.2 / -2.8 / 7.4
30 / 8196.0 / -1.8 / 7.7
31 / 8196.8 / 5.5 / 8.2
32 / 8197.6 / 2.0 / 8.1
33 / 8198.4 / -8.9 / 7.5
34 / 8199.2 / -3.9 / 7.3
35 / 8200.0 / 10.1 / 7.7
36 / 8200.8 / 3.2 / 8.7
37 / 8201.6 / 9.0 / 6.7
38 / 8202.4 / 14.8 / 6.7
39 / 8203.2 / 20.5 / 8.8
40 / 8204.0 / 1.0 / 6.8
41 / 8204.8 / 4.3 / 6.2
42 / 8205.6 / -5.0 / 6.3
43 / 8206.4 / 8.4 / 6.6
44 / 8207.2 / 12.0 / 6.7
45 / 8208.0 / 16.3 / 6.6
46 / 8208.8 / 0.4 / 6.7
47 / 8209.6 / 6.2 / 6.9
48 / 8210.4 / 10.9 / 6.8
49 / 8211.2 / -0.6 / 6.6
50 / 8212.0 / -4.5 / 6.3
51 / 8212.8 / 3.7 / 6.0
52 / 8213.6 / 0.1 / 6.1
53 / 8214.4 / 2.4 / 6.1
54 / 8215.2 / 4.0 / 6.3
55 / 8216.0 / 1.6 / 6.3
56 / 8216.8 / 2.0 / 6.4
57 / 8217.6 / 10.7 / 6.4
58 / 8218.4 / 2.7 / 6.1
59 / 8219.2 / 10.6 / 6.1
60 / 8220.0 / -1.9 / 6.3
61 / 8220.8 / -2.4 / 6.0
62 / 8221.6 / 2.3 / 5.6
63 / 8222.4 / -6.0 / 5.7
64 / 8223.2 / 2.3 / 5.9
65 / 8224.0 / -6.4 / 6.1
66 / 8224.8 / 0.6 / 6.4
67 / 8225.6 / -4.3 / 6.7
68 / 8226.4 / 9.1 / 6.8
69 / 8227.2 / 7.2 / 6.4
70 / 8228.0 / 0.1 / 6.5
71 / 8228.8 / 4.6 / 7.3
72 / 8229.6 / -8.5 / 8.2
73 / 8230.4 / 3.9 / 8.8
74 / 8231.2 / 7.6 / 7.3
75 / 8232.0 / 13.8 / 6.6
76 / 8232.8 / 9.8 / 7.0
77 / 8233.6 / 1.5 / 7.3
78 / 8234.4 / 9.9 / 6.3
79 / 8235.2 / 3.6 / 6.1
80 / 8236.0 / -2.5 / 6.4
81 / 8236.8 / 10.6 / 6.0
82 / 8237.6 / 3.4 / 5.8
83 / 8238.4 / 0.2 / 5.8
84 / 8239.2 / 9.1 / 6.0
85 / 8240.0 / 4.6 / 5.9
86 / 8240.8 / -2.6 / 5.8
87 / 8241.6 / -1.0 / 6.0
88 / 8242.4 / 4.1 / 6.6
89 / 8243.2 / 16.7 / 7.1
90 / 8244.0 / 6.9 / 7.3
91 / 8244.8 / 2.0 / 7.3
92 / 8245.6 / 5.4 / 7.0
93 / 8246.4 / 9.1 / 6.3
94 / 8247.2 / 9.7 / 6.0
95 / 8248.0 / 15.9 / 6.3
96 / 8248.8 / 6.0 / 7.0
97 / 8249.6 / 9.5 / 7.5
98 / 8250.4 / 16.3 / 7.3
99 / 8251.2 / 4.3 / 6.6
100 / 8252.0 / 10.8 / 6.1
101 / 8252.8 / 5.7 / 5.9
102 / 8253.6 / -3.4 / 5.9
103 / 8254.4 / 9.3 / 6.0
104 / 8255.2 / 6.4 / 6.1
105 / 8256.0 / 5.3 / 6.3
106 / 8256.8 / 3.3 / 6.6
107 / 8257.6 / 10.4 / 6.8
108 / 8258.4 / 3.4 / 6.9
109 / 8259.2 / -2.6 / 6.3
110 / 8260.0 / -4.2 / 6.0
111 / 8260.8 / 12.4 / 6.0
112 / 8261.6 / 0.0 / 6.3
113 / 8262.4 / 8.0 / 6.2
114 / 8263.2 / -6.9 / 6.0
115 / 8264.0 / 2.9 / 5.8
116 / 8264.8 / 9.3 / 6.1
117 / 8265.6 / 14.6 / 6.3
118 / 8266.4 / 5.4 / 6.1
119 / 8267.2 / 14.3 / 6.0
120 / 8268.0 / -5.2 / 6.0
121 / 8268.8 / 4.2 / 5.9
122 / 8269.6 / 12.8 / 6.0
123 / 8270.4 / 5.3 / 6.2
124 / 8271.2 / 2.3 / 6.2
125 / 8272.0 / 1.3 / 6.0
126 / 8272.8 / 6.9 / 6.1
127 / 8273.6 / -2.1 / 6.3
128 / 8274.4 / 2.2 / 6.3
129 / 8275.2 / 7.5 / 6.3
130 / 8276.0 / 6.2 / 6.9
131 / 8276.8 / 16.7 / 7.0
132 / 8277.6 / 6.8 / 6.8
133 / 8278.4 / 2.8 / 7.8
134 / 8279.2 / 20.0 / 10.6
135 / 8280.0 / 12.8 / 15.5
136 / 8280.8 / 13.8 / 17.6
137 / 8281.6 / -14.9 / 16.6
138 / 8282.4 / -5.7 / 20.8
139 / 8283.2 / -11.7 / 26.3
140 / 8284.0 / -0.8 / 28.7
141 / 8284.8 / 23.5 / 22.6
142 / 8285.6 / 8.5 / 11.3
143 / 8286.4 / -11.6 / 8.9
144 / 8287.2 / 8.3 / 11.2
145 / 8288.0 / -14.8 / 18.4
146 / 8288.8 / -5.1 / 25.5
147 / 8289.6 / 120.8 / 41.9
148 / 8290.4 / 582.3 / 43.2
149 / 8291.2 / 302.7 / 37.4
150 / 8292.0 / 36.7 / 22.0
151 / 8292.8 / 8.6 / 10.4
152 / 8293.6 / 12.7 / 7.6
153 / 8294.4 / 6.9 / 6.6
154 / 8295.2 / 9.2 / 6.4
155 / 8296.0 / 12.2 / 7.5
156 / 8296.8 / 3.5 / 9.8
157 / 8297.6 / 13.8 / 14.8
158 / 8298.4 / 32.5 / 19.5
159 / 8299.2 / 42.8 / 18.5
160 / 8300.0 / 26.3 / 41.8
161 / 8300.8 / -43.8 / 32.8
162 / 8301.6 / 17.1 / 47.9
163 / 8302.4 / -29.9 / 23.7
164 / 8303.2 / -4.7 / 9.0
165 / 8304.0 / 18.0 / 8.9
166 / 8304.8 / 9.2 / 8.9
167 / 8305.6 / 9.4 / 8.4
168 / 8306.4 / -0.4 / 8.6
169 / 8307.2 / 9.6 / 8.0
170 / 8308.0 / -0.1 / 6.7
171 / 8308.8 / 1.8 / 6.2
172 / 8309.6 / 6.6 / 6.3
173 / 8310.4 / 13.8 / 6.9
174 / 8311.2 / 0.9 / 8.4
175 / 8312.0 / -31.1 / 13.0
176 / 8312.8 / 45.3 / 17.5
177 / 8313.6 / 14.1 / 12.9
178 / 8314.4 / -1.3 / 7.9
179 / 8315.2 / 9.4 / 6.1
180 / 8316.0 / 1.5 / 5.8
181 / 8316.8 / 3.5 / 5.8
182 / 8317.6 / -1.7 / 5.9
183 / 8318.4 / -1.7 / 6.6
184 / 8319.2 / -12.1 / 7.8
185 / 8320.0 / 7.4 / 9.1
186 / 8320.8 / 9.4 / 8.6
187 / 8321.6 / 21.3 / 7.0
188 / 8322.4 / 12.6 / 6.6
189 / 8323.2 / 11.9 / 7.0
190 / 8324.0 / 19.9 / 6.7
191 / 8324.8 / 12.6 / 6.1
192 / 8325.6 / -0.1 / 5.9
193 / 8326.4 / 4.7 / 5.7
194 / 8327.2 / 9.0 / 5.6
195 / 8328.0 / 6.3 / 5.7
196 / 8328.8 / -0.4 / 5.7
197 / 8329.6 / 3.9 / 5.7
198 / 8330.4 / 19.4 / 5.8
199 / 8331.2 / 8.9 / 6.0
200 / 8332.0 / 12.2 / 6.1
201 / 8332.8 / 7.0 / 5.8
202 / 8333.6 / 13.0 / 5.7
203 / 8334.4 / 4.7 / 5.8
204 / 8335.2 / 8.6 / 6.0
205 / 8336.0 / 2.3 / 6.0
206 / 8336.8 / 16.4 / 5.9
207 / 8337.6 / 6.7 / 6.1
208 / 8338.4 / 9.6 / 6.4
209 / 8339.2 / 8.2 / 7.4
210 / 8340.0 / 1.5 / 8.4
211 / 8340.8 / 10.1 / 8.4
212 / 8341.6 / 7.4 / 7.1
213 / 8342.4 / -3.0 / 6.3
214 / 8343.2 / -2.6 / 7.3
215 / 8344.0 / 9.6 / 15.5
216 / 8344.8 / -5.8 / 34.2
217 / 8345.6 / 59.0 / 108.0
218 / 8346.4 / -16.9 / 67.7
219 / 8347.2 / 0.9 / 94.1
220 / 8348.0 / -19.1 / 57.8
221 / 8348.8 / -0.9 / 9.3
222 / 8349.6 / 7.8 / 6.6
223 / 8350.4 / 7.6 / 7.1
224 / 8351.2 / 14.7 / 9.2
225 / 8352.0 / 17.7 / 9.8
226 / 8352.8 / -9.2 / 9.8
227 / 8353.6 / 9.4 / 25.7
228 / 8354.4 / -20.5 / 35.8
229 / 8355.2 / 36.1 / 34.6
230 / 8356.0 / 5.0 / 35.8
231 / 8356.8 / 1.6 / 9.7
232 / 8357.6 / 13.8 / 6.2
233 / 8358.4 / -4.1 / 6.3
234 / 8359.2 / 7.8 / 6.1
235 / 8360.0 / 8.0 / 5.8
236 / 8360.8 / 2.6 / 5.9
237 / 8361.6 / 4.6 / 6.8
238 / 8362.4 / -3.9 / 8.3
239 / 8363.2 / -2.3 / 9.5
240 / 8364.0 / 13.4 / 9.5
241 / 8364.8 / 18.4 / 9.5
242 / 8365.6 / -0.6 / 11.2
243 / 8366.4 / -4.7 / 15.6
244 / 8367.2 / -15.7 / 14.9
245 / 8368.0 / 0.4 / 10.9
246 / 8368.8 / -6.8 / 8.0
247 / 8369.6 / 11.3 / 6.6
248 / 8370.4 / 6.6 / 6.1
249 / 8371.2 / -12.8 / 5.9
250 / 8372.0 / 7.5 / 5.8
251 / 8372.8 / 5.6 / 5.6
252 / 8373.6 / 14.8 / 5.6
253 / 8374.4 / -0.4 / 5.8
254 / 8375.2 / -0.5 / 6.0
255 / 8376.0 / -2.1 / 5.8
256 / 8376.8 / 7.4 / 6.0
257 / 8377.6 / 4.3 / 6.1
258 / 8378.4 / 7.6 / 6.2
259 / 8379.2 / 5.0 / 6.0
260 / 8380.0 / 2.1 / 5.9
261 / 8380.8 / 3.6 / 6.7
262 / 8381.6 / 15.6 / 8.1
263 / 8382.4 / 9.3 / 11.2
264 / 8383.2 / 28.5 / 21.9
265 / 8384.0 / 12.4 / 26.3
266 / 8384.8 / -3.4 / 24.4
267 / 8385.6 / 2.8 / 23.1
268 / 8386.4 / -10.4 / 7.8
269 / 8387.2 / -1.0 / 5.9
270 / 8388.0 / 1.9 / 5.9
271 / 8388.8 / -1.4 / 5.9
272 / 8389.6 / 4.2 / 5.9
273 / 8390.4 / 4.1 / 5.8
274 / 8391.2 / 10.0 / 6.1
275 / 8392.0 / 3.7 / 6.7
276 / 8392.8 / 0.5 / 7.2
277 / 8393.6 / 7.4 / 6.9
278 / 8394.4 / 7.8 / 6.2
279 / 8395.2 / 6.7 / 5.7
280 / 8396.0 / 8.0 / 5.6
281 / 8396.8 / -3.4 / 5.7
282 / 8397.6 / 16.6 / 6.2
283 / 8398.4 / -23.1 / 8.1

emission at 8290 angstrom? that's Hgamma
